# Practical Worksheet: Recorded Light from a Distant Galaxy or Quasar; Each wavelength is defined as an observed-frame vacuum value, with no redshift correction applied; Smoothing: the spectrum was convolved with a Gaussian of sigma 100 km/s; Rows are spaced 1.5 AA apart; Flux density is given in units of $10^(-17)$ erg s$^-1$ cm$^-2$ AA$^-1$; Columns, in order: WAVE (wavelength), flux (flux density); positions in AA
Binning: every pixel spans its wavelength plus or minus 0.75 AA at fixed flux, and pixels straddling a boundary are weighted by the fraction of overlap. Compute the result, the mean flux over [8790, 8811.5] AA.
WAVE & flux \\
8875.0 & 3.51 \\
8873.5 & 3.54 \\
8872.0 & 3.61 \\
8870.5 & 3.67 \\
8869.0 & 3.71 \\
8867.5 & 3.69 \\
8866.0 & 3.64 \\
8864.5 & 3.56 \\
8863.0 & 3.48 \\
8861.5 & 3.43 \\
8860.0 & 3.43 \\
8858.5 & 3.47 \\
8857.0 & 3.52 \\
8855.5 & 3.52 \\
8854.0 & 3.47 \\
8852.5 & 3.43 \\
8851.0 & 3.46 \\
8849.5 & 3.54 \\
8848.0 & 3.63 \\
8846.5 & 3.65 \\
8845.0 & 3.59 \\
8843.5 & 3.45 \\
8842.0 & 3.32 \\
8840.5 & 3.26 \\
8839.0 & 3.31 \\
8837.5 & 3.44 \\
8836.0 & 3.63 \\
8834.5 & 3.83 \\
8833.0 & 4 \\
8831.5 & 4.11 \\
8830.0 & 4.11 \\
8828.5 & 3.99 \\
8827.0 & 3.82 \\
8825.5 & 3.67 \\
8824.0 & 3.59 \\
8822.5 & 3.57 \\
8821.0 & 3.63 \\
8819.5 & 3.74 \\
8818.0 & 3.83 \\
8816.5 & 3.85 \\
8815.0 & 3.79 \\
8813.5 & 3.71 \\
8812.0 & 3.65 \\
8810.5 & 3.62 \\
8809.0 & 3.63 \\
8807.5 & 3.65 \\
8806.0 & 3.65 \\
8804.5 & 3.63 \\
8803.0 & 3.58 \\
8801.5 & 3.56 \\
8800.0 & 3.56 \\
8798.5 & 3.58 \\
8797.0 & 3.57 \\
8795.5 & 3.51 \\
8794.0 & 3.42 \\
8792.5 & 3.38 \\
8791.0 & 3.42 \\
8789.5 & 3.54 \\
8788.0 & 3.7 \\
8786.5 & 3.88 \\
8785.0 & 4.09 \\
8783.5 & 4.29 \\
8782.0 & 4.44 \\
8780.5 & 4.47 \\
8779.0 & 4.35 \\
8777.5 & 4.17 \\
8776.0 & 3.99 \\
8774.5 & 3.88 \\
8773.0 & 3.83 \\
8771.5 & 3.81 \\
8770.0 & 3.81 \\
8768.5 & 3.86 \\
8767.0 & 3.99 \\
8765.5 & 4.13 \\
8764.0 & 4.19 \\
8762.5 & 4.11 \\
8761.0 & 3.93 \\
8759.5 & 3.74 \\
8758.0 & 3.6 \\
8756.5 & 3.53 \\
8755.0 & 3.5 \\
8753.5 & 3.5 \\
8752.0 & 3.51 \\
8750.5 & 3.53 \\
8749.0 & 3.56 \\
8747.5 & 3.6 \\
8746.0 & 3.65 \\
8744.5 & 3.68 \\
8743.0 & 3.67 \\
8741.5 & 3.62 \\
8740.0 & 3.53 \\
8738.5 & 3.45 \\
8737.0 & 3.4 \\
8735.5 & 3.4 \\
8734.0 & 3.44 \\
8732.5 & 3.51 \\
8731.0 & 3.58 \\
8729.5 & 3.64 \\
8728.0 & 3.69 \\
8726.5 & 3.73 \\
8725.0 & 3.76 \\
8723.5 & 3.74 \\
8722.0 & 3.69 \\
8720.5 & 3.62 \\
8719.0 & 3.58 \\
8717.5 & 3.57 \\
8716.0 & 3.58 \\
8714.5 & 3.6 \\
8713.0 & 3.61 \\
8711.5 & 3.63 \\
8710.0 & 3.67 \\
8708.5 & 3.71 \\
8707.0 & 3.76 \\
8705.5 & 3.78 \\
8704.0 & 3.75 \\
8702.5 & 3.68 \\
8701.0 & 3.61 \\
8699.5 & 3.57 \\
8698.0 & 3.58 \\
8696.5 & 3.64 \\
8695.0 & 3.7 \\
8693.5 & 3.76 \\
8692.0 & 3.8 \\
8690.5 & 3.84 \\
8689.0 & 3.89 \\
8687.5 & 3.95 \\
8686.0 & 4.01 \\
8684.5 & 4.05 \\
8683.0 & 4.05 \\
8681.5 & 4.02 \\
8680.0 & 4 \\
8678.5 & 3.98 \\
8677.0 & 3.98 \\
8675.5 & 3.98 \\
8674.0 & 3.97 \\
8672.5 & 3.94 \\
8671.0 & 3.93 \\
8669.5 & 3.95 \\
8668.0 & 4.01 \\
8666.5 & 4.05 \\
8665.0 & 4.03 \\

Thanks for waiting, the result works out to 3.56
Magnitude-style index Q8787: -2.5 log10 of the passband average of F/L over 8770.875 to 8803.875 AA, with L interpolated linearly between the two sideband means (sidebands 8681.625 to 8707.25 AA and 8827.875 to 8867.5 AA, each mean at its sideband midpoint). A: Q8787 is -0.04 mag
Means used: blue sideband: 3.8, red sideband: 3.59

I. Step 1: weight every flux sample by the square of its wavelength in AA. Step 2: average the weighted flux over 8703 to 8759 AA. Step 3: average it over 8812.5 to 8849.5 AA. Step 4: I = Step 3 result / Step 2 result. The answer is 1.05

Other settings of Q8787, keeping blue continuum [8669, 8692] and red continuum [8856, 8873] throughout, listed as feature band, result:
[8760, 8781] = -0.07 mag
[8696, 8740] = 0.08 mag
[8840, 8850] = 0.03 mag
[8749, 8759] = 0.08 mag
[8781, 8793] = -0.04 mag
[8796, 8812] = 0.03 mag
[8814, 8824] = -0.02 mag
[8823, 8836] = -0.07 mag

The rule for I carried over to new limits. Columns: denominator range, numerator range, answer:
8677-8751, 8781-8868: 1.01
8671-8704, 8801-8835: 1.00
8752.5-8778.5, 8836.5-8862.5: 0.92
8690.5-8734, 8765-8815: 1.06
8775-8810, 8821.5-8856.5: 0.97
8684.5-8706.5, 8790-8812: 0.97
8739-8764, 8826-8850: 1.02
